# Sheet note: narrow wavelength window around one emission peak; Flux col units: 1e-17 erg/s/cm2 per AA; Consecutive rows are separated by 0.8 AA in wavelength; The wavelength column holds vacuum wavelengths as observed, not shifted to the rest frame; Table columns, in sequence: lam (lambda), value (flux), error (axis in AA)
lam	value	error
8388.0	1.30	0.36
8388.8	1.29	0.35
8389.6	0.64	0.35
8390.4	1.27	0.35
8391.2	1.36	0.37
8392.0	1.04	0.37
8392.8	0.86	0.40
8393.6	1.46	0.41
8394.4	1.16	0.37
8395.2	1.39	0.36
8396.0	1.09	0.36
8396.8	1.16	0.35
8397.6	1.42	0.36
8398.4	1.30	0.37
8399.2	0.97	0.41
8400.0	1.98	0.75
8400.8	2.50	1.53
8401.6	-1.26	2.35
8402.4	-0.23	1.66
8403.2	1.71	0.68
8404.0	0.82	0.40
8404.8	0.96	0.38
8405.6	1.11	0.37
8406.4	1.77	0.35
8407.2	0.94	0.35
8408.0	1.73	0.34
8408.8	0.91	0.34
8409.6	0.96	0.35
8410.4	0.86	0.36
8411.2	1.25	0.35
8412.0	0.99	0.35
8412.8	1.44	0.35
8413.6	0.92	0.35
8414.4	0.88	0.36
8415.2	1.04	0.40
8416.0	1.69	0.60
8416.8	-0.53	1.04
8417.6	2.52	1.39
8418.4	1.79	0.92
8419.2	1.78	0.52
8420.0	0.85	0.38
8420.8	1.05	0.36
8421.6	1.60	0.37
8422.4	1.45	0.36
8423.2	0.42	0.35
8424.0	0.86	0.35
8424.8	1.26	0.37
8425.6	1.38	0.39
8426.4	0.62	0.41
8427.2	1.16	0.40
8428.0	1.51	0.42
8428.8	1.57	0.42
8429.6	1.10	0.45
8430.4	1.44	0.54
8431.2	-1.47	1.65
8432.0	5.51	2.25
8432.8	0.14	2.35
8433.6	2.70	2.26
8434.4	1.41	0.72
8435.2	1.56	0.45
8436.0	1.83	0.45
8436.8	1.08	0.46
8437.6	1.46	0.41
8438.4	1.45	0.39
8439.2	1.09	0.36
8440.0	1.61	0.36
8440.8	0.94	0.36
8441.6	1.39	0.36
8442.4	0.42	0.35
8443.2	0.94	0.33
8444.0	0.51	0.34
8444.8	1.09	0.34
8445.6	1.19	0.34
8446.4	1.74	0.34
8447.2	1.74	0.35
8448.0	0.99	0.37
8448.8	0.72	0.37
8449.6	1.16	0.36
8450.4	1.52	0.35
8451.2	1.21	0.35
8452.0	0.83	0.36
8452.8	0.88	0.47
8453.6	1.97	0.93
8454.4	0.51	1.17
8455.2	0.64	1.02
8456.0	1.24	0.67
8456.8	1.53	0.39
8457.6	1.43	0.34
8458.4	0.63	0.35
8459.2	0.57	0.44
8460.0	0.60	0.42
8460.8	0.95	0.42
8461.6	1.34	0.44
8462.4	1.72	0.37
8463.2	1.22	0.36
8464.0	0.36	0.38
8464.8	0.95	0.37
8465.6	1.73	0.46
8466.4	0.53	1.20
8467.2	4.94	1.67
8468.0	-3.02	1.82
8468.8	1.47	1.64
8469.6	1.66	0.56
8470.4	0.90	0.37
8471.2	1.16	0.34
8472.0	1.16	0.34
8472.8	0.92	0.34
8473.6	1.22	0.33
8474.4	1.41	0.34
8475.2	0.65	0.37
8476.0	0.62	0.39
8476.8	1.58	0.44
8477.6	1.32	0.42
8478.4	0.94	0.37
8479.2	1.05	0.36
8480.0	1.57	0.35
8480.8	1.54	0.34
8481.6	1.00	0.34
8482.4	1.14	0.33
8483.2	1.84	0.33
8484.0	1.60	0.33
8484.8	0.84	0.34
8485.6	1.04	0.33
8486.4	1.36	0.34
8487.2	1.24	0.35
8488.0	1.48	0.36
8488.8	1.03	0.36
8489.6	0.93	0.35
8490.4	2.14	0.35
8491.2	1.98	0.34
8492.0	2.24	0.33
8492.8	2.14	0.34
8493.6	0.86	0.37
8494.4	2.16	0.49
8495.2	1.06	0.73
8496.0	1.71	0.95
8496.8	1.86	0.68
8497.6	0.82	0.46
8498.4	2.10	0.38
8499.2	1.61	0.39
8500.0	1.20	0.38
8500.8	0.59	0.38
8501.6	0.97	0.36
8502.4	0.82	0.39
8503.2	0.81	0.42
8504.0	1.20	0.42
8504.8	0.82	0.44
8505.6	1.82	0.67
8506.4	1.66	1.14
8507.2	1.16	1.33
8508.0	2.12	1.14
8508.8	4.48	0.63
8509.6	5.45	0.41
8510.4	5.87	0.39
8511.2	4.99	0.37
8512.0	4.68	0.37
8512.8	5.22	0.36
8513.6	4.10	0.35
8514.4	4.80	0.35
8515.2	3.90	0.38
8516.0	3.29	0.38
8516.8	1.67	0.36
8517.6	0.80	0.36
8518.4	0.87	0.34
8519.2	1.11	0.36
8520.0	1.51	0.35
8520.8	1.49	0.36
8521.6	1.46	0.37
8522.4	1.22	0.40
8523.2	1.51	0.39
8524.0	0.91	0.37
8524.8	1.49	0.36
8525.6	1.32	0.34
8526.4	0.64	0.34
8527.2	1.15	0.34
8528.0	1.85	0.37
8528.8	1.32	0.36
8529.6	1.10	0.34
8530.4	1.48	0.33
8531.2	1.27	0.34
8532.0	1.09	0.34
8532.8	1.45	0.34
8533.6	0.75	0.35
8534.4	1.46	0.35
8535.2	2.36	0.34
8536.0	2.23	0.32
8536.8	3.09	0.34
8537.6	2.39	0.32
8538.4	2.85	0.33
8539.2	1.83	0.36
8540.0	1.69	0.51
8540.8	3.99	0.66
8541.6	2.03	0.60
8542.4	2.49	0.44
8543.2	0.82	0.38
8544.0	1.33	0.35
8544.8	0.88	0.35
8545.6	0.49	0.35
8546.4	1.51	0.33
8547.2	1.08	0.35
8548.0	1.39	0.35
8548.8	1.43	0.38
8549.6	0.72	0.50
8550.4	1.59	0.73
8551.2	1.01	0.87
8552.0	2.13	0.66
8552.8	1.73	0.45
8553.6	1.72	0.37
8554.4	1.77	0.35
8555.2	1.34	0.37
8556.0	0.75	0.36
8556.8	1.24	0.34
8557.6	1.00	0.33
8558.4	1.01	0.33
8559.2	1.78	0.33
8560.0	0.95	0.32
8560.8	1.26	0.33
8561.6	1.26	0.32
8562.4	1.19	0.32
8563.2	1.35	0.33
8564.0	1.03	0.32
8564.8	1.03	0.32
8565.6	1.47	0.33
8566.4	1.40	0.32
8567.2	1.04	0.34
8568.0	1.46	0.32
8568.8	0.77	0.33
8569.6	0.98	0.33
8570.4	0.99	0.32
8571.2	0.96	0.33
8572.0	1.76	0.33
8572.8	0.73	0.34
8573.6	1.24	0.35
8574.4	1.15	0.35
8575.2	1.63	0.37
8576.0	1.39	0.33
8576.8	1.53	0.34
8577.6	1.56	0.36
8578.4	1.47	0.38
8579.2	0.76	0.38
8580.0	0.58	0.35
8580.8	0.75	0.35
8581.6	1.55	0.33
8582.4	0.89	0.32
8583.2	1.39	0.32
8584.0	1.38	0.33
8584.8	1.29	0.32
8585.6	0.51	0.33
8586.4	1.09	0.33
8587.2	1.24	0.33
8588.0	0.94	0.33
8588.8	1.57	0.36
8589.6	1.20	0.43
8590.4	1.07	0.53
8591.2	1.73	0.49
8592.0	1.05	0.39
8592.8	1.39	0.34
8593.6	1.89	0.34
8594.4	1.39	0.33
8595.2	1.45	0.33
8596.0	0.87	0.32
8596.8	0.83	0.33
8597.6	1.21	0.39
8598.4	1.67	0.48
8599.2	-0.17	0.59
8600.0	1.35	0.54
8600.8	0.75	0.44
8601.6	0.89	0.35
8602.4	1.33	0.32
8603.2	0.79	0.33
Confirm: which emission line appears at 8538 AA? [N II]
